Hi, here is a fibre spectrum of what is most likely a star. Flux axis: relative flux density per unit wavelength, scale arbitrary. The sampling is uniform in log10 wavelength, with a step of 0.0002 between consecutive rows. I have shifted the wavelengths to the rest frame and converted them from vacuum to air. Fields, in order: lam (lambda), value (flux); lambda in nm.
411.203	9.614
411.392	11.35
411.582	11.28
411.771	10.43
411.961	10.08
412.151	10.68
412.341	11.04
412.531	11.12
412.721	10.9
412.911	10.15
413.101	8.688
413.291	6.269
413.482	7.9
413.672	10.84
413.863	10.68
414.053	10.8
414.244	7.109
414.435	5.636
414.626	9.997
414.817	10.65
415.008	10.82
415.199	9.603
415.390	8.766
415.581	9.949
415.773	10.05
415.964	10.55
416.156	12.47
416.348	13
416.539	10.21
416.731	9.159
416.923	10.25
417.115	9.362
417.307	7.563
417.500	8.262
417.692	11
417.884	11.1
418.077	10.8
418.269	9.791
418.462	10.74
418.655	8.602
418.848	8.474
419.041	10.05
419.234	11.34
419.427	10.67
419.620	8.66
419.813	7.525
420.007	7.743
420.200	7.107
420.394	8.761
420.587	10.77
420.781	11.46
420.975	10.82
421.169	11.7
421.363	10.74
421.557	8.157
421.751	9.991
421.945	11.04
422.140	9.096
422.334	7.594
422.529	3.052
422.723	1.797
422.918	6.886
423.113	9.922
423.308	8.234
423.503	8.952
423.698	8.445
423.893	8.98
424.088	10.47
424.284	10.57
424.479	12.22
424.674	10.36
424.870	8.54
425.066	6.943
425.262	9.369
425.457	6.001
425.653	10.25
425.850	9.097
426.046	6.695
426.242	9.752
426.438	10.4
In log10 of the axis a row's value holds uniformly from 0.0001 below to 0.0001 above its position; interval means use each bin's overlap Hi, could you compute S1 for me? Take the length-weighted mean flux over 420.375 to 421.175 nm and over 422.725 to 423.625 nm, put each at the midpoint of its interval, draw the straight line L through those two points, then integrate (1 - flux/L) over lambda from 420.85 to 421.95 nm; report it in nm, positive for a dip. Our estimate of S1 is -0.04 nm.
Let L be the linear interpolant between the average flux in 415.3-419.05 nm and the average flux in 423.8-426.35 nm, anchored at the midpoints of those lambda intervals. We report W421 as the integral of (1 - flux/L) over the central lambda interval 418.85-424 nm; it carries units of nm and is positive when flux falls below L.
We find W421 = 0.40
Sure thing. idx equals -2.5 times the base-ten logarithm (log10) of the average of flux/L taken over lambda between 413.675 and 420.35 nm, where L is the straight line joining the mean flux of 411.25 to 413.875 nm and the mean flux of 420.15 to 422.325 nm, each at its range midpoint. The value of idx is 0.04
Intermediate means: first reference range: 10.1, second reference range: 9.93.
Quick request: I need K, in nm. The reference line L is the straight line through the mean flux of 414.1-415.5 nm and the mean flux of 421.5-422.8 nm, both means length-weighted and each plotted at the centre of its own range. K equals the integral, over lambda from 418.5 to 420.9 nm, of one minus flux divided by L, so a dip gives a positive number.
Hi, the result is -0.440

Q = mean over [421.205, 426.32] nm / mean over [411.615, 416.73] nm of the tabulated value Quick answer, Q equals 0.87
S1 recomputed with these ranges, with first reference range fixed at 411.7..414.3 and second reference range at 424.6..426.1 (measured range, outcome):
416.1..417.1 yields -0.15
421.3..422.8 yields 0.19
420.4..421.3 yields -0.20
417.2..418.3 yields -0.06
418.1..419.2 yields -0.07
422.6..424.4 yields 0.08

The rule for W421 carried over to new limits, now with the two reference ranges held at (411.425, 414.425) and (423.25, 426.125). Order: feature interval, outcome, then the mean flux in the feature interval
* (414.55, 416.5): -0.20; 10.6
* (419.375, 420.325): 0.11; 8.24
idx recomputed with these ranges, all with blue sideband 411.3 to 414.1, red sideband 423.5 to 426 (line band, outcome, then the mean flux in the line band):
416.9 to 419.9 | 0.01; 9.63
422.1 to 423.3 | 0.41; 6.4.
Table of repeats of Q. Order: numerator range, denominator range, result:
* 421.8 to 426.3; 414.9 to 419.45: 0.84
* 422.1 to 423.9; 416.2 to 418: 0.71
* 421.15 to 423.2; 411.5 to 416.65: 0.80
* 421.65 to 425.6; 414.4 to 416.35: 0.83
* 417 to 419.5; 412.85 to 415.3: 1.07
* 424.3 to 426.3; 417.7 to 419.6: 0.88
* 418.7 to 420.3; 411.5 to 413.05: 0.84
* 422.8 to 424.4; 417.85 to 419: 0.91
